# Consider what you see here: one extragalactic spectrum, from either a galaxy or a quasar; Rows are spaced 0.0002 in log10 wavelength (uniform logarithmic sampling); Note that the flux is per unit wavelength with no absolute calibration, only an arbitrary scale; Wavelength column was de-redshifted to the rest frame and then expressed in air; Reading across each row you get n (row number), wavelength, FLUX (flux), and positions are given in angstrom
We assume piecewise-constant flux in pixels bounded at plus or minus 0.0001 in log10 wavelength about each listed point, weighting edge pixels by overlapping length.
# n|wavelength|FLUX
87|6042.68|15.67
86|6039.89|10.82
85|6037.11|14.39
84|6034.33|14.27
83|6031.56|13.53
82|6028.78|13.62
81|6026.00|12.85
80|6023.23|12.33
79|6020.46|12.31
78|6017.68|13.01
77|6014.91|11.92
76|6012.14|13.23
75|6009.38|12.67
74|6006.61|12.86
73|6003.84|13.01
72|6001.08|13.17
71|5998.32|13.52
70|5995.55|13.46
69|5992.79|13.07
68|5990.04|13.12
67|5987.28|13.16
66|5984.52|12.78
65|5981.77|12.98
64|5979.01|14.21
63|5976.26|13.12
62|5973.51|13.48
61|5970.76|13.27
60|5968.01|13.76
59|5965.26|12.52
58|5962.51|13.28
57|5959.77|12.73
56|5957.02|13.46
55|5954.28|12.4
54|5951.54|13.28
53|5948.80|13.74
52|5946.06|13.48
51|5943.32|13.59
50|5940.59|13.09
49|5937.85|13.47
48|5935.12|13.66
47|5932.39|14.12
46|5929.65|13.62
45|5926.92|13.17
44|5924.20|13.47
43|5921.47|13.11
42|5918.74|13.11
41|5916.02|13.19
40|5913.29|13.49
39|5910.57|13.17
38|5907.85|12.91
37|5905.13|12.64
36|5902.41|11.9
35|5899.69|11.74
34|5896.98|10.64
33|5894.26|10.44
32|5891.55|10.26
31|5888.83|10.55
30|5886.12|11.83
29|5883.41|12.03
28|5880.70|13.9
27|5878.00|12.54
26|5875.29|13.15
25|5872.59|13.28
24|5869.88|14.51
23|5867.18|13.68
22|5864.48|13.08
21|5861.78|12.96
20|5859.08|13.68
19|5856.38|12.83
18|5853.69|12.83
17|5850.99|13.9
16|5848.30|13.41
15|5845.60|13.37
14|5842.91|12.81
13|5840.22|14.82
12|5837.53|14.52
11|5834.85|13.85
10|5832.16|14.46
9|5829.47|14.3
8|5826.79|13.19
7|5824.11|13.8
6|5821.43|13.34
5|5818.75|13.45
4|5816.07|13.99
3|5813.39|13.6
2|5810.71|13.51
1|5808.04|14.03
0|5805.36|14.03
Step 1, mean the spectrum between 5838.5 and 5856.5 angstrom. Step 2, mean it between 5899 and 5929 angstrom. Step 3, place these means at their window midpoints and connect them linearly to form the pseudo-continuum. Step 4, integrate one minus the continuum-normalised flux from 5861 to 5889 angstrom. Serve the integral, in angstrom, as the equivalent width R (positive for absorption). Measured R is 0.64 angstrom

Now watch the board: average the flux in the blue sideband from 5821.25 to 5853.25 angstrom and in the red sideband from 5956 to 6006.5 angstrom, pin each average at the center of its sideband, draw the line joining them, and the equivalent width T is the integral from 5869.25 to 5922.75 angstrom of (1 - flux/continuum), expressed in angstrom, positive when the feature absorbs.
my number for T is 4.6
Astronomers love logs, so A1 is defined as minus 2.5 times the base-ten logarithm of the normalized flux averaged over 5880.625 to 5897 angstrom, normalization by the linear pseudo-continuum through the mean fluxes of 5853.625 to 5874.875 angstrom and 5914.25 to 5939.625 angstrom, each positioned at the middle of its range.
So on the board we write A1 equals 0.19 mag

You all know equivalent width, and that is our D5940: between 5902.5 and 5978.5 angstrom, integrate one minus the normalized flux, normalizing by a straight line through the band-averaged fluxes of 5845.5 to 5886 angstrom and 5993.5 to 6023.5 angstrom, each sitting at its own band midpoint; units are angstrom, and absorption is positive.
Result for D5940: -1.2 angstrom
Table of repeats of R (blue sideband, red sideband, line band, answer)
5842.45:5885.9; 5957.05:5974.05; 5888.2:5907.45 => 2.8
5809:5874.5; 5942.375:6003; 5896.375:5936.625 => 1.3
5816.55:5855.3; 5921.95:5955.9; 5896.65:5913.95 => 1.4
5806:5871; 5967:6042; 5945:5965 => 0.2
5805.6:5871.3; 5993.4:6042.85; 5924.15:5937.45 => -0.2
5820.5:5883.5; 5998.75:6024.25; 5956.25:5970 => -0.2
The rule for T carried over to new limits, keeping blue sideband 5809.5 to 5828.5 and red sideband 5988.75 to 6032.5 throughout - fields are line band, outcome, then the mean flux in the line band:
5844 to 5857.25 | 0.2 angstrom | 13.3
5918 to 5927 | 0.0 angstrom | 13.2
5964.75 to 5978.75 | -0.3 angstrom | 13.4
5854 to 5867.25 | 0.3 angstrom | 13.2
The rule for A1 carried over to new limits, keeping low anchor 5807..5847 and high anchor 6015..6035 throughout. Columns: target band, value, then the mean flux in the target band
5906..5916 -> 0.02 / 13.2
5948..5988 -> 0.00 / 13.2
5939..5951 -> -0.01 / 13.5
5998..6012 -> 0.00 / 13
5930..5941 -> -0.02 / 13.6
